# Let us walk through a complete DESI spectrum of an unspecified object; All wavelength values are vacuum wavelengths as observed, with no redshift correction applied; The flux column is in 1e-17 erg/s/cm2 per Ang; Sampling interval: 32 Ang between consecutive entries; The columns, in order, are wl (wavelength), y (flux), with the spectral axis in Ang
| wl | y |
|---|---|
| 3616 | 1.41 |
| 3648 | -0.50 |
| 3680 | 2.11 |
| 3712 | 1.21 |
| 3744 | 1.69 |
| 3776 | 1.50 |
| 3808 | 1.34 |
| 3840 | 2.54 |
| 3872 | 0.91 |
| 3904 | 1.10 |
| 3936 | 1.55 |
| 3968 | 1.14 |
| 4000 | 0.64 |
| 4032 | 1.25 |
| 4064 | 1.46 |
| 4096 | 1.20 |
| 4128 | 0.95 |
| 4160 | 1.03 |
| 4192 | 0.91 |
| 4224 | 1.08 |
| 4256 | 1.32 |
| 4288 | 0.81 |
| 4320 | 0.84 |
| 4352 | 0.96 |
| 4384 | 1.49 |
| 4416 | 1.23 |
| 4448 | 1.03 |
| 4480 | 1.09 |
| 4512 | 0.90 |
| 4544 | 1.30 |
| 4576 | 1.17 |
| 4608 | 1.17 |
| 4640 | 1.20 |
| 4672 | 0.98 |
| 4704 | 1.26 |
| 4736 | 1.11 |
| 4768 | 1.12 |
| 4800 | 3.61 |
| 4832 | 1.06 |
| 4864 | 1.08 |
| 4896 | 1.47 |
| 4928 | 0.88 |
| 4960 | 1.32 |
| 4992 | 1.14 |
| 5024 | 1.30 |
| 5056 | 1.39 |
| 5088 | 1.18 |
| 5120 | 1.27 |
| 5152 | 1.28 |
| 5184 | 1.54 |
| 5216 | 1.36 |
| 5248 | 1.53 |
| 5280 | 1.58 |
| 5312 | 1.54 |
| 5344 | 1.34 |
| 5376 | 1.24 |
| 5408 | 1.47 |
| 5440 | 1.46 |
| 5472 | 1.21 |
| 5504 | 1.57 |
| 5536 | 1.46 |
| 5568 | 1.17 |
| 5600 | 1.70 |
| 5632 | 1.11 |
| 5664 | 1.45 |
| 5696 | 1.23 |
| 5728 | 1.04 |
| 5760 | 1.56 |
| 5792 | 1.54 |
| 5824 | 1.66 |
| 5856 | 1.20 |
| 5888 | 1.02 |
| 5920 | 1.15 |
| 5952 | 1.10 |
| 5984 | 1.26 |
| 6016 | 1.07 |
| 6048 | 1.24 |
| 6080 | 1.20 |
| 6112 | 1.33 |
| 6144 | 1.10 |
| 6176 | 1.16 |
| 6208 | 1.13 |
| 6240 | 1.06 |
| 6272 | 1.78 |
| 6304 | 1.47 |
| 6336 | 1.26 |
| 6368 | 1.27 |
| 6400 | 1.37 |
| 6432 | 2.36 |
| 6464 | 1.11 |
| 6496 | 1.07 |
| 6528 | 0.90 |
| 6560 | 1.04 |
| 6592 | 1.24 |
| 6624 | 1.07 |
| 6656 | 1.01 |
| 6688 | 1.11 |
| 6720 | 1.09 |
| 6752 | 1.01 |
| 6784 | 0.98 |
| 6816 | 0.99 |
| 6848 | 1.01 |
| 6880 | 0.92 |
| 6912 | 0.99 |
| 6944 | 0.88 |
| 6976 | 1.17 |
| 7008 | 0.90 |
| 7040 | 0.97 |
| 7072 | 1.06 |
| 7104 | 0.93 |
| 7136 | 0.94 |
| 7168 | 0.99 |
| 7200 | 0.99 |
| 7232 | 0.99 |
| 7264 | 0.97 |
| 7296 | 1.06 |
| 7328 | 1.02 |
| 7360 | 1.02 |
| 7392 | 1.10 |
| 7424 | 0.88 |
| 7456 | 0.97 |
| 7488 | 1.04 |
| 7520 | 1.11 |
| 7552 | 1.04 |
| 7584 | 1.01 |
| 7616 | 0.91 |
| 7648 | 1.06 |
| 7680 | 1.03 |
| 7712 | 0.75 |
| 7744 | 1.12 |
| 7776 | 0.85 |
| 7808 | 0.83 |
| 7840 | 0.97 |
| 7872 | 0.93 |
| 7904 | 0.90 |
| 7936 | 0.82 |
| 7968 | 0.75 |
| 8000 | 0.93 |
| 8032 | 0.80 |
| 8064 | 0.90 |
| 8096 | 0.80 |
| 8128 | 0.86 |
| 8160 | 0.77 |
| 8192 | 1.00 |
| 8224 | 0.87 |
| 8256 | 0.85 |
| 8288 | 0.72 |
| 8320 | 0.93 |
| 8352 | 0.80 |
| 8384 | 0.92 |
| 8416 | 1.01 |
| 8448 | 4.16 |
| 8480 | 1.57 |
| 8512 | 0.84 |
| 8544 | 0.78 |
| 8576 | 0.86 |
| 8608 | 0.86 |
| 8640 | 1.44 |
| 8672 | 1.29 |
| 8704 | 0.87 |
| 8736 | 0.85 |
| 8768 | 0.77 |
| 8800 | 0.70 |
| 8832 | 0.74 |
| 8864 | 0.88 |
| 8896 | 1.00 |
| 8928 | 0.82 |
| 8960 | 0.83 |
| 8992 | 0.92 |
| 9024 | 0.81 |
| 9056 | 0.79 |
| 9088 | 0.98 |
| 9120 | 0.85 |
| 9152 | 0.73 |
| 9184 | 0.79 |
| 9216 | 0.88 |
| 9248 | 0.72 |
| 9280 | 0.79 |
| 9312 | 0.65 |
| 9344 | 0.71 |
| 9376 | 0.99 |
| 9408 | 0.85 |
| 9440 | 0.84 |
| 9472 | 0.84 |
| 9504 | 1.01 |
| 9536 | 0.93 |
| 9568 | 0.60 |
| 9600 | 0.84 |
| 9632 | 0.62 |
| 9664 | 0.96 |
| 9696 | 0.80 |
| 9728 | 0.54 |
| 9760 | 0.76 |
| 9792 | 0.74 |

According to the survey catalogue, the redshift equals 0.287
